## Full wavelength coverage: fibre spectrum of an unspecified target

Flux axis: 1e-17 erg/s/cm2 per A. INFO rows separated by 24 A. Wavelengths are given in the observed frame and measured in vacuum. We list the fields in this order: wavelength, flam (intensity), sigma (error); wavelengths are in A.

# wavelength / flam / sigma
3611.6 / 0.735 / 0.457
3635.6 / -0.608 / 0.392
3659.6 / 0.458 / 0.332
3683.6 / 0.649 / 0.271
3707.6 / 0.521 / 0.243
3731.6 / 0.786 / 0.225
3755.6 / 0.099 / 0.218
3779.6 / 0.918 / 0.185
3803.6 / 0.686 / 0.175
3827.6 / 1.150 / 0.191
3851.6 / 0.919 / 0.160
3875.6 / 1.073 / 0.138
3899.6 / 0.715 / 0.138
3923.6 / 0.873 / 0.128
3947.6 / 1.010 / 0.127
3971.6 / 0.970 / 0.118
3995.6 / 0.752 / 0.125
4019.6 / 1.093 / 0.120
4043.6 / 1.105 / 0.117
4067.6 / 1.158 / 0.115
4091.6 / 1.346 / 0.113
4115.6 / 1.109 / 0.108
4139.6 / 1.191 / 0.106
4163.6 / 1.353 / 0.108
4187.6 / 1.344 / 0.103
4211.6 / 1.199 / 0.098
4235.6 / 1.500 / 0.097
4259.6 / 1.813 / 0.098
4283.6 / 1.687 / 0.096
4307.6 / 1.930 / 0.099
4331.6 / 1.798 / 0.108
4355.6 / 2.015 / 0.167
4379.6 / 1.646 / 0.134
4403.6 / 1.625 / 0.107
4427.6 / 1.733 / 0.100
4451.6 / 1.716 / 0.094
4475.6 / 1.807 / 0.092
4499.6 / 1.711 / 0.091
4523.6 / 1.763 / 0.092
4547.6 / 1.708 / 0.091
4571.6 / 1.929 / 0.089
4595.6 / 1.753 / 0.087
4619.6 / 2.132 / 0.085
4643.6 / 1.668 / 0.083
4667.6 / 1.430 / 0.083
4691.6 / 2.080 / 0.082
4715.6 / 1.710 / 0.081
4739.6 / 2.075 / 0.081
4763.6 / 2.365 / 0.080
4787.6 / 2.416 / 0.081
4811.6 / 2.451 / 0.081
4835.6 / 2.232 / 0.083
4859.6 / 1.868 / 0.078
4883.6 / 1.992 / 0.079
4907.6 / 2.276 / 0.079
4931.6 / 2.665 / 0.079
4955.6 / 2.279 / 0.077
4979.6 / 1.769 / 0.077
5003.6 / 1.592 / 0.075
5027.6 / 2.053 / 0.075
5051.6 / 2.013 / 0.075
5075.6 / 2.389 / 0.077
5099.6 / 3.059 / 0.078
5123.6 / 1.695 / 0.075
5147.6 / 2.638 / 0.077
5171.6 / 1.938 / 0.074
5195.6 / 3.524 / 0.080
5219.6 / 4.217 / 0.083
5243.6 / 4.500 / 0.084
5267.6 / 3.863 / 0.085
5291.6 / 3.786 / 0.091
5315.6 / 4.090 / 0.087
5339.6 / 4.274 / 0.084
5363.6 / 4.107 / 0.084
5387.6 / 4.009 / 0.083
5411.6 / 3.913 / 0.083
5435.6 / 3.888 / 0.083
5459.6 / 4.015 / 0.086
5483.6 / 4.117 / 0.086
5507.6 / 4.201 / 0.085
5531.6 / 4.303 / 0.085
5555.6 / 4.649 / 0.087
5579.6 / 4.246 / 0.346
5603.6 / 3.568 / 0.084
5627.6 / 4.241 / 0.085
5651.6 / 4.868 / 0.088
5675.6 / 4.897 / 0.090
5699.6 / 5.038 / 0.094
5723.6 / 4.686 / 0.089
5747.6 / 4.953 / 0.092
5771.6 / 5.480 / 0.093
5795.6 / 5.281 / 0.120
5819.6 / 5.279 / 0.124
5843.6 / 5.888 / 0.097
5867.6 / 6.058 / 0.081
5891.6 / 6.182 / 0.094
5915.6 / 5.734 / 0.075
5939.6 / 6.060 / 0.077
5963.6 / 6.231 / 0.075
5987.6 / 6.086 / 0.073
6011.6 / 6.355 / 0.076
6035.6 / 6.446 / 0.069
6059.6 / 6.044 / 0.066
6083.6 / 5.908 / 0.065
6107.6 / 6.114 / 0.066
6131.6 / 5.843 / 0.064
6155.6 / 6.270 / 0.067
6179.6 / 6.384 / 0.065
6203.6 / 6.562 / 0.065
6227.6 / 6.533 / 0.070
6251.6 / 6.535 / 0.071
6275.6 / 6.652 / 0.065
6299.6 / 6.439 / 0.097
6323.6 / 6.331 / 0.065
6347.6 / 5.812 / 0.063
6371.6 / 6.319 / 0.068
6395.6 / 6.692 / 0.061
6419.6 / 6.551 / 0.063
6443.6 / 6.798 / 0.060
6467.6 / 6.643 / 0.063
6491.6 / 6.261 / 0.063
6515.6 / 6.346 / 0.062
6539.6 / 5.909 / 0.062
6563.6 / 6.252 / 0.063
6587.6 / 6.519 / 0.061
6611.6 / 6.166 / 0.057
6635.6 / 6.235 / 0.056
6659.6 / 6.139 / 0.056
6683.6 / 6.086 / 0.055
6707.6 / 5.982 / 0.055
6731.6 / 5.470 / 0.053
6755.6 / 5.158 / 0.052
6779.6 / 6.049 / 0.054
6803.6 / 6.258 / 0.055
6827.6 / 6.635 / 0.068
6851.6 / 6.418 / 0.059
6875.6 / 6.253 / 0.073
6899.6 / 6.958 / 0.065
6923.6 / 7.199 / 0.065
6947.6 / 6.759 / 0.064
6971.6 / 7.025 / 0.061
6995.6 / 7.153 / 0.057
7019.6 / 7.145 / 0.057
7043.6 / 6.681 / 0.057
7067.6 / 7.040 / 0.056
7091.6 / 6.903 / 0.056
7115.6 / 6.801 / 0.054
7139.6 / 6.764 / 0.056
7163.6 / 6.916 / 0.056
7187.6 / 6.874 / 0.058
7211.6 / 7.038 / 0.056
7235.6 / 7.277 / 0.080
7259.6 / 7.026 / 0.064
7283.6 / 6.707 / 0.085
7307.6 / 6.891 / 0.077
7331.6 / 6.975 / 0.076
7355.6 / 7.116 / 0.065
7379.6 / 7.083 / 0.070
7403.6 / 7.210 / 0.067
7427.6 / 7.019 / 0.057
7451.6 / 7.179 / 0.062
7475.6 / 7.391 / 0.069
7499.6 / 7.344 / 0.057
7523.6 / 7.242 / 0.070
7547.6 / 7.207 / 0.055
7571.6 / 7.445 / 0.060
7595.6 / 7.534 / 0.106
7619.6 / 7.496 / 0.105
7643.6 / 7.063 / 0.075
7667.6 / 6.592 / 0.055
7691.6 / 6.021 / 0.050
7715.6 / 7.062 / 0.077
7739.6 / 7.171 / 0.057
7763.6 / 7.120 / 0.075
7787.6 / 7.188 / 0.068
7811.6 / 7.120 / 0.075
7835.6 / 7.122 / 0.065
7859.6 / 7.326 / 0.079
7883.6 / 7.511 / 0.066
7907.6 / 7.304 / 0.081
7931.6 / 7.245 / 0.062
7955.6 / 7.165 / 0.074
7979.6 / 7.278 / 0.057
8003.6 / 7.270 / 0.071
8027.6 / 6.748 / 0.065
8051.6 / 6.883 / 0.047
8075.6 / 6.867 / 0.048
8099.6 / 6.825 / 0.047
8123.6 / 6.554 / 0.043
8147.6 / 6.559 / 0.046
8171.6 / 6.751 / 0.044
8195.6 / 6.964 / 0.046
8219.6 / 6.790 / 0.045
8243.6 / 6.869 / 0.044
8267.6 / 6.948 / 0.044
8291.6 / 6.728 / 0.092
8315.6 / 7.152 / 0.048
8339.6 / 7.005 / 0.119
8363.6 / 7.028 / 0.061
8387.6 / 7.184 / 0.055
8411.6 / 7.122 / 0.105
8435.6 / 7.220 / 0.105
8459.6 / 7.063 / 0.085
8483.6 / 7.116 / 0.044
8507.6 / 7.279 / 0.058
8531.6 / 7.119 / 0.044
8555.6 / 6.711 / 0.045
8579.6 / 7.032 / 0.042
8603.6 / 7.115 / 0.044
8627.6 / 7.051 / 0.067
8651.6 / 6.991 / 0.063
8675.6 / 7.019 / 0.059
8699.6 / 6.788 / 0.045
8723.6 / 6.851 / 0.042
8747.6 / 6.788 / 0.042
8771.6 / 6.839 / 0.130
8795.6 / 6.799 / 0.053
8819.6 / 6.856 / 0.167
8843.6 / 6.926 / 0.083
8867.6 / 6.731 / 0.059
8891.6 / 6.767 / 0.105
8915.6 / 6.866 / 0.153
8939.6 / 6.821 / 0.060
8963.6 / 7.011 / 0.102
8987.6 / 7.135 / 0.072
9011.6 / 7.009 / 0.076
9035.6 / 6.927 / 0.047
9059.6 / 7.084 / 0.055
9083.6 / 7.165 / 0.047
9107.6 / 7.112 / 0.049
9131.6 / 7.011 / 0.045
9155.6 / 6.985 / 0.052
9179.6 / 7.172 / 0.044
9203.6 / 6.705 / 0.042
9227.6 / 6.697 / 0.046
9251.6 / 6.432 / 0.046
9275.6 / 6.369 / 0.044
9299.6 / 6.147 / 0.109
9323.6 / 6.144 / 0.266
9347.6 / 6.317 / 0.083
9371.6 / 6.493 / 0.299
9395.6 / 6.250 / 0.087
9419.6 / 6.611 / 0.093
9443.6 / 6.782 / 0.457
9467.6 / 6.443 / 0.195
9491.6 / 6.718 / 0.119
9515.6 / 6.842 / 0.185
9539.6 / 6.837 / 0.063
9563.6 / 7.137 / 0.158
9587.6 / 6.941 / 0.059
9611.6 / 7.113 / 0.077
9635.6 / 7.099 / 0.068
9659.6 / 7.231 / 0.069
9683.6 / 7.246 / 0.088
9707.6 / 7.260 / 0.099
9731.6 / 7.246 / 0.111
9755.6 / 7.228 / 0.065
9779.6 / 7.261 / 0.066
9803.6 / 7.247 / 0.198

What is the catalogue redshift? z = 0.30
